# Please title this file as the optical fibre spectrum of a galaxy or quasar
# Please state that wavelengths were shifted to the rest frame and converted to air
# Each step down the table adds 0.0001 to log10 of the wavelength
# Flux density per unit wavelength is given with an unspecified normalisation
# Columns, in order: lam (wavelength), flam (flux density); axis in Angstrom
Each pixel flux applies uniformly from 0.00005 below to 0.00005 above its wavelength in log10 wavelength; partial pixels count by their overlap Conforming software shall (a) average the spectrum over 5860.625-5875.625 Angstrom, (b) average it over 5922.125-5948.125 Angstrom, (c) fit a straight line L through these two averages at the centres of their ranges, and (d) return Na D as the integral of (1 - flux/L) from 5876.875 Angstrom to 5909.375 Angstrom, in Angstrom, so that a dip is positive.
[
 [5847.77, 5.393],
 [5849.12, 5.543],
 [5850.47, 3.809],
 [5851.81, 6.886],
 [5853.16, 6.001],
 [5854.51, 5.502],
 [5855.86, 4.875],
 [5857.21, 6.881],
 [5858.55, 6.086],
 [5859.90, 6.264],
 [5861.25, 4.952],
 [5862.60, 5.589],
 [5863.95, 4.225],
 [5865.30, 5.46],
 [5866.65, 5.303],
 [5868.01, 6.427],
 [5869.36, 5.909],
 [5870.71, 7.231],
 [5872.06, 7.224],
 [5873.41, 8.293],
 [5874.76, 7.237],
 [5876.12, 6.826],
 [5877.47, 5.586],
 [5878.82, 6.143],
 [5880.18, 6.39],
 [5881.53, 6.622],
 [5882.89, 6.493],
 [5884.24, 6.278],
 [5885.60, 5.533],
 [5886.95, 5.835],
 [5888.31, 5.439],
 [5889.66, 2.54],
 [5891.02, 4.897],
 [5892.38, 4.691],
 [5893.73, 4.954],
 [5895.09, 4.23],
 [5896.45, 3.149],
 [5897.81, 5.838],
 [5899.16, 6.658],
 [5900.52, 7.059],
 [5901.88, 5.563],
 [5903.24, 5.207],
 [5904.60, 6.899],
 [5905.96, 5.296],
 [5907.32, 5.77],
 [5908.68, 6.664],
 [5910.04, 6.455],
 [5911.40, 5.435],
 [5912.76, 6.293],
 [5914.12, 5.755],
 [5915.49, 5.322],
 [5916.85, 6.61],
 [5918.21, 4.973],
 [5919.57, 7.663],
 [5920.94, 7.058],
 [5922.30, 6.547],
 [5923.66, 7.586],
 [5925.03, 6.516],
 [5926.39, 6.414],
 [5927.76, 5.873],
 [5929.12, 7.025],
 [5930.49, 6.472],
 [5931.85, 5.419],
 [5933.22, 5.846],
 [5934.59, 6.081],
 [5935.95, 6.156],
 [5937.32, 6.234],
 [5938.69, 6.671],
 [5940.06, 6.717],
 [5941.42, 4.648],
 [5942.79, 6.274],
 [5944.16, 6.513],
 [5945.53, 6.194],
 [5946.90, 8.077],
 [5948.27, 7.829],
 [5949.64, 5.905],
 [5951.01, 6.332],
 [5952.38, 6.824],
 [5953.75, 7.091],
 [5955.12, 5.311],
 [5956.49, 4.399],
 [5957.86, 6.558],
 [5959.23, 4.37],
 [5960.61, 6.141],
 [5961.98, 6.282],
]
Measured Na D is 3.6 Angstrom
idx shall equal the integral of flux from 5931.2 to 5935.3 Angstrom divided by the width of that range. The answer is 5.79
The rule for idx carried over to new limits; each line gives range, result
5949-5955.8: 6.3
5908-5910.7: 6.56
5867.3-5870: 6.15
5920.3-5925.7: 6.93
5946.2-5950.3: 7.27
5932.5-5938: 6.07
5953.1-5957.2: 5.6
